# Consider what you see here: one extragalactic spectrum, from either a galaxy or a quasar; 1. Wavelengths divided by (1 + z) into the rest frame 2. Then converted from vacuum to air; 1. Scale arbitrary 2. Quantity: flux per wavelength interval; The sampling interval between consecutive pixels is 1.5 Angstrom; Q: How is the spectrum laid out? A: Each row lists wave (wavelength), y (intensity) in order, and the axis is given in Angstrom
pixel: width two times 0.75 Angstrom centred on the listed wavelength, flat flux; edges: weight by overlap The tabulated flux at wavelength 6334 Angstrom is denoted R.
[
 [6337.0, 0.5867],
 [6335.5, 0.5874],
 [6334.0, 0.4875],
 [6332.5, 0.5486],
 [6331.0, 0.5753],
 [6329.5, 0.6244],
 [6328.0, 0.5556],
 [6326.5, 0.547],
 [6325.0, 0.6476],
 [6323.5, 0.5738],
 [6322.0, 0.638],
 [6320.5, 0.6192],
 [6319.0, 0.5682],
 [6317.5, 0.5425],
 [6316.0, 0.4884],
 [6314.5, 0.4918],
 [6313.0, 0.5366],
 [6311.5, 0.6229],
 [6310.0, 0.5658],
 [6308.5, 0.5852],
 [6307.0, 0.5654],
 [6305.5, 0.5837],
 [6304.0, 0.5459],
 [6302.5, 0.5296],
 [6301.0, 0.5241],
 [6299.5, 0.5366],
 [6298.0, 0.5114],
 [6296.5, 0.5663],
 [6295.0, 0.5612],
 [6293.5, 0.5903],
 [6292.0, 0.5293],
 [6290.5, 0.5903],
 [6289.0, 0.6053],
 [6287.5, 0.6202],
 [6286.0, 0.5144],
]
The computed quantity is 0.4875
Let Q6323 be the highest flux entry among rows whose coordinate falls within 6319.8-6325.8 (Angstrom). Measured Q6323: 0.6476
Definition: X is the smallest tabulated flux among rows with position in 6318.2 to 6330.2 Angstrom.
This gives 0.547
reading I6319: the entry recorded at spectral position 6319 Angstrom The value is 0.5682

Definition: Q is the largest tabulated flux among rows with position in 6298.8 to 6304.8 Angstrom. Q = 0.5459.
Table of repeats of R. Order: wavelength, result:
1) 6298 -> 0.5114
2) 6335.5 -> 0.5874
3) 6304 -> 0.5459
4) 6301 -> 0.5241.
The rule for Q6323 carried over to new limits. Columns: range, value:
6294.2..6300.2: 0.5663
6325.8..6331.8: 0.6244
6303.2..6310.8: 0.5852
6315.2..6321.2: 0.6192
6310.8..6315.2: 0.6229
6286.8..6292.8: 0.6202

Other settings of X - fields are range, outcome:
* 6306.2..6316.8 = 0.4884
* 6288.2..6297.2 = 0.5293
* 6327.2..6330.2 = 0.5556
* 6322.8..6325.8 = 0.5738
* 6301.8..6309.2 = 0.5296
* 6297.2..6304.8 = 0.5114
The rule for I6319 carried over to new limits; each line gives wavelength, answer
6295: 0.5612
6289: 0.6053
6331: 0.5753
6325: 0.6476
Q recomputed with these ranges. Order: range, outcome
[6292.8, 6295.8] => 0.5903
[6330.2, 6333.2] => 0.5753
